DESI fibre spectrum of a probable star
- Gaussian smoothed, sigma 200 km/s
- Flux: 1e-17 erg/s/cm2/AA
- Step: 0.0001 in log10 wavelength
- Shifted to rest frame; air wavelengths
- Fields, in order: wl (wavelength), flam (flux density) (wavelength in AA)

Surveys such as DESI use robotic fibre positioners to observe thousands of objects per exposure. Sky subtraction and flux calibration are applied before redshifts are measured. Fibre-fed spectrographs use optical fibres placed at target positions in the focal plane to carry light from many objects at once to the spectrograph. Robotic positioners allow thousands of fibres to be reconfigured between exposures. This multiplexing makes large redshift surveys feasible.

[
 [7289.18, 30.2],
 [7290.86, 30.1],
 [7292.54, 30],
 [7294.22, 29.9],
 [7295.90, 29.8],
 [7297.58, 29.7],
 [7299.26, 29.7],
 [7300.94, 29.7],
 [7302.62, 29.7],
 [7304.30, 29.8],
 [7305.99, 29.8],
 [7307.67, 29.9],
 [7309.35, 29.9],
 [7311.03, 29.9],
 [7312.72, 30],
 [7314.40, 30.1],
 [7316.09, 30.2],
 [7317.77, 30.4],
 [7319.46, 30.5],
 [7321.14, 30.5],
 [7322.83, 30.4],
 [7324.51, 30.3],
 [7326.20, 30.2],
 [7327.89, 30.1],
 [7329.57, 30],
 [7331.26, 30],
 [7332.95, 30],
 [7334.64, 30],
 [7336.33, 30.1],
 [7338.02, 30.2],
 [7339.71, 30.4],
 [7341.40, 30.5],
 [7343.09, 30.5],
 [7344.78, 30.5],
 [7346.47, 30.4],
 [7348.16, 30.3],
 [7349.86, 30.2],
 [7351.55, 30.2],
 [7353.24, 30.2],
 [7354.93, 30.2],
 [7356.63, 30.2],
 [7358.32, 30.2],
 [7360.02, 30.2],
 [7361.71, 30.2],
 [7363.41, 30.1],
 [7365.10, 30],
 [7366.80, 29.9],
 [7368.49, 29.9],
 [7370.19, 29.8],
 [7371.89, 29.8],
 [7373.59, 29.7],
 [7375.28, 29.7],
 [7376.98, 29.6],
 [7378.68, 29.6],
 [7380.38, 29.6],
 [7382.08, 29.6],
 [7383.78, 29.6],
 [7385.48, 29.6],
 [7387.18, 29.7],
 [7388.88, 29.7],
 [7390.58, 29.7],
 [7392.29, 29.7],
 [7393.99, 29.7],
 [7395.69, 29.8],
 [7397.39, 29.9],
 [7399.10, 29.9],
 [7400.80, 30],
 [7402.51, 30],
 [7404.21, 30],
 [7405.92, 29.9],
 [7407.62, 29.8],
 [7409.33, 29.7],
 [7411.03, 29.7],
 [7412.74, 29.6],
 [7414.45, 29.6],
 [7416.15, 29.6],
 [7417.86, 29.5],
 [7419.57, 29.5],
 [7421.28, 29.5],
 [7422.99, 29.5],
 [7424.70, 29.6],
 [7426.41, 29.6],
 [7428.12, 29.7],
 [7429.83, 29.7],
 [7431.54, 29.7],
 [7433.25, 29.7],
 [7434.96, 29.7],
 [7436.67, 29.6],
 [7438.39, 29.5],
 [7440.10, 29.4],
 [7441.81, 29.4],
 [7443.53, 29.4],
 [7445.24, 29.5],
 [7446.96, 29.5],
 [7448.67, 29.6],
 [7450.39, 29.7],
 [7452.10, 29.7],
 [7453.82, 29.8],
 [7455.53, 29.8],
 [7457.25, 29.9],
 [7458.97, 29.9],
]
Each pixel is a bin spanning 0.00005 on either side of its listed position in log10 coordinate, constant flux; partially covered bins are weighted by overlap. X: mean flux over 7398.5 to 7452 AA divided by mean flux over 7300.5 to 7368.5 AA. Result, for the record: 0.98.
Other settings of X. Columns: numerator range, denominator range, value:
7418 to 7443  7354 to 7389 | 0.99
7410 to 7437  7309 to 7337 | 0.98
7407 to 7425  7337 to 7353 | 0.97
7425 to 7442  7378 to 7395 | 1.00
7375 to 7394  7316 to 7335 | 0.98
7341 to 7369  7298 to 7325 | 1.01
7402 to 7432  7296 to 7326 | 0.99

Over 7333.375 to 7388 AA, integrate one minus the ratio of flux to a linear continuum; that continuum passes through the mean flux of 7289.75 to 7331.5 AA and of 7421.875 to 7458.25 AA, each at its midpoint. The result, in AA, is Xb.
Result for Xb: -0.28 AA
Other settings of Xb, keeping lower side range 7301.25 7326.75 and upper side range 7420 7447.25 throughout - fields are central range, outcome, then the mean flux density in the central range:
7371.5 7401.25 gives 0.06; 29.7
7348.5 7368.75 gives -0.16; 30.1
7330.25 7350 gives -0.18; 30.2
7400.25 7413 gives -0.07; 29.8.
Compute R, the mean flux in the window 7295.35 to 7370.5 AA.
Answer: 30.1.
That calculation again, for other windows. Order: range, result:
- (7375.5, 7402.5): 29.7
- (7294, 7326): 30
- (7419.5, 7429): 29.6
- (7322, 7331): 30.2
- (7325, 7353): 30.2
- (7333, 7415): 29.9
